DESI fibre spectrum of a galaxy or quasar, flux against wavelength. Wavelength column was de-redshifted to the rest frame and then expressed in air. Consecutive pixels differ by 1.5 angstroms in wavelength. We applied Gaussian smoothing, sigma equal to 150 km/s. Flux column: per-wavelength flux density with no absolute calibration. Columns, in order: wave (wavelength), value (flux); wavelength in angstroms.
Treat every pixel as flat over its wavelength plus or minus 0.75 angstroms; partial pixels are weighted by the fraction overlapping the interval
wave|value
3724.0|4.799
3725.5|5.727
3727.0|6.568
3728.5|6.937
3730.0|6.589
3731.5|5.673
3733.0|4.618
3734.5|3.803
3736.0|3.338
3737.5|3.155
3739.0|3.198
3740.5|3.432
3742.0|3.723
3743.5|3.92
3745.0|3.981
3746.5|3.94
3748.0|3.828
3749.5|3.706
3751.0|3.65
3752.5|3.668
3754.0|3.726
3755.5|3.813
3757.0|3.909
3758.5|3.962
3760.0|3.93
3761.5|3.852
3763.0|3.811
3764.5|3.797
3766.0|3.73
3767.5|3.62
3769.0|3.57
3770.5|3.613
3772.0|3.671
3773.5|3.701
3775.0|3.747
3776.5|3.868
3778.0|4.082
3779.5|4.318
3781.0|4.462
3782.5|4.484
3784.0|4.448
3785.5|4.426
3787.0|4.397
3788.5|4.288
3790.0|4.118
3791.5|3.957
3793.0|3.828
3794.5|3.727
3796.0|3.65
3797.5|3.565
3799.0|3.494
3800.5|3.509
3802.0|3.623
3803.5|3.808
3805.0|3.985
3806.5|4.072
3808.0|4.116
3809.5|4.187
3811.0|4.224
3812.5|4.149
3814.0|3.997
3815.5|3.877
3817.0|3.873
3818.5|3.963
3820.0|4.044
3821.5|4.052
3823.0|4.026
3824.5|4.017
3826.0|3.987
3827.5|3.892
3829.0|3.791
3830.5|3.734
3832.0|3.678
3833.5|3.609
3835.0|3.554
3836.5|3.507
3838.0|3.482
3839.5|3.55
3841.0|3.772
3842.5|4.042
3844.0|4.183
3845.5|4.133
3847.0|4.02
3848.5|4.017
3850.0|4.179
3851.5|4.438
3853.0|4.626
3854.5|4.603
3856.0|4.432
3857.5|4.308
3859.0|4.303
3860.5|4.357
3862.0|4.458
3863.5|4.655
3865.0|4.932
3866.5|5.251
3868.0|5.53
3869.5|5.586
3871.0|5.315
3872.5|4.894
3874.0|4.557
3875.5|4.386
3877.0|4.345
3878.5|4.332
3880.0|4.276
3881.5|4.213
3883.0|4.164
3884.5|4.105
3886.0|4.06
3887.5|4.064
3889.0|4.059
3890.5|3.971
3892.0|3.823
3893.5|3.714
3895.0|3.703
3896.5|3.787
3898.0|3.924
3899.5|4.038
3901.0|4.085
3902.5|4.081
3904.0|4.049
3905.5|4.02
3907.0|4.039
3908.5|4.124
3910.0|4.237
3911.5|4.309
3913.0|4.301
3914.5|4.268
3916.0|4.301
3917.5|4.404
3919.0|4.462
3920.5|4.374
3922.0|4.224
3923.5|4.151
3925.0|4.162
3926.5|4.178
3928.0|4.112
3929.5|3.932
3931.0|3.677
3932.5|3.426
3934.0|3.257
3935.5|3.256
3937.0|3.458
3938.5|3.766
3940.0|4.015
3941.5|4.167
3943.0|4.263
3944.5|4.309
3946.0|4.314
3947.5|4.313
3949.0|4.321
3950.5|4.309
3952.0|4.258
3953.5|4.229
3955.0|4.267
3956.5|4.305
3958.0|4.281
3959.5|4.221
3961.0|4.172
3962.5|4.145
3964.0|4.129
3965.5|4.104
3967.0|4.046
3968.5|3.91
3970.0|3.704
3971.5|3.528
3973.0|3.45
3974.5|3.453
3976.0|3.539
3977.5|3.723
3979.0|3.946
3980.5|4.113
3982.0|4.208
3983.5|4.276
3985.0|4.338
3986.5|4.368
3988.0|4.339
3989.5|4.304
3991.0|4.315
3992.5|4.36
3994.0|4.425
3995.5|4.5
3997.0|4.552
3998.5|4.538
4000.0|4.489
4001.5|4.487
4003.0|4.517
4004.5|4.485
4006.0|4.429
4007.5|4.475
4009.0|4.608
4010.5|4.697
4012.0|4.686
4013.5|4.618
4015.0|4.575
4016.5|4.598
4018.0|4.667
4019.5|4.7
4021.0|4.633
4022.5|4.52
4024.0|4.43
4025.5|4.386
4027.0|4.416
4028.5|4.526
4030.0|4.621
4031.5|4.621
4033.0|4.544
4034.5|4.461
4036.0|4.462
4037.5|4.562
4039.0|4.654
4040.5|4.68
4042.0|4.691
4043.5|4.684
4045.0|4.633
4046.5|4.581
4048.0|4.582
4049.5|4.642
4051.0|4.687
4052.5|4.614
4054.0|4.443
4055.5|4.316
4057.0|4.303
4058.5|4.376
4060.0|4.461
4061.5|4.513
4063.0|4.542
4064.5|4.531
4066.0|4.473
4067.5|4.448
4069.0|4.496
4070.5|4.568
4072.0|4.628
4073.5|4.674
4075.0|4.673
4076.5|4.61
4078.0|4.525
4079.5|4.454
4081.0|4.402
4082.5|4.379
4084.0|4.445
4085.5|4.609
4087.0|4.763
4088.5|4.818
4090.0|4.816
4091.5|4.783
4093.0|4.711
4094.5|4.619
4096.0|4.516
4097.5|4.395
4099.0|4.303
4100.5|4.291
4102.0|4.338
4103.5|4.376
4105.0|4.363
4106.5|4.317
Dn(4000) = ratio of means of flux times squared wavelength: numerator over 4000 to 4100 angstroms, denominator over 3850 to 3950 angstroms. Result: 1.2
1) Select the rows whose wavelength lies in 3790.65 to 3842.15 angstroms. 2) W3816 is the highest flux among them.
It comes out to 4.224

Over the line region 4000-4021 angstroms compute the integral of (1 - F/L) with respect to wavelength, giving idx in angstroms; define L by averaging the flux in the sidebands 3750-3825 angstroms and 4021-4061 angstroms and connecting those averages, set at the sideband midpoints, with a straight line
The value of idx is -0.5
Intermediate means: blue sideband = 3.93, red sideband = 4.54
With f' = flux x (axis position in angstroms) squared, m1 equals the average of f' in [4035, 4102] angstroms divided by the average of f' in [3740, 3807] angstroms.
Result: 1.36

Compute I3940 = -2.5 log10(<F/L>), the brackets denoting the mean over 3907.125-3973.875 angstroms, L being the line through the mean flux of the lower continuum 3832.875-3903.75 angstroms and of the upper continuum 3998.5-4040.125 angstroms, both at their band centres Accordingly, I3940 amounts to 0.082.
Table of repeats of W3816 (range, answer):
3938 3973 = 4.321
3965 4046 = 4.7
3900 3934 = 4.462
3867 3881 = 5.586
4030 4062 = 4.691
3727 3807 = 6.937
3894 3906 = 4.085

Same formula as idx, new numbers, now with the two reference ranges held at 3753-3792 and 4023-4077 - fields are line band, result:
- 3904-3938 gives 2.0 angstroms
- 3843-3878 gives -3.6 angstroms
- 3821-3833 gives 0.6 angstroms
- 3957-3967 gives 0.4 angstroms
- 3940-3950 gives 0.1 angstroms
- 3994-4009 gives -0.2 angstroms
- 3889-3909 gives 1.3 angstroms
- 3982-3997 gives 0.2 angstroms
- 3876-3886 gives -0.1 angstroms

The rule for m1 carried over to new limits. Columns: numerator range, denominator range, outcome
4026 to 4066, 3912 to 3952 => 1.18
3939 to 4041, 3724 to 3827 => 1.19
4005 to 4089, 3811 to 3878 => 1.19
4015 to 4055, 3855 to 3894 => 1.11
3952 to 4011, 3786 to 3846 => 1.18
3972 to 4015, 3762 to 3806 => 1.22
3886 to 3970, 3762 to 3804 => 1.12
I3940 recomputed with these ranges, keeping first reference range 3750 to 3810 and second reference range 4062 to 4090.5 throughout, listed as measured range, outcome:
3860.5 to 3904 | -0.06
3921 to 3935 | 0.09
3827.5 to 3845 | 0.08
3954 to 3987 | 0.08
